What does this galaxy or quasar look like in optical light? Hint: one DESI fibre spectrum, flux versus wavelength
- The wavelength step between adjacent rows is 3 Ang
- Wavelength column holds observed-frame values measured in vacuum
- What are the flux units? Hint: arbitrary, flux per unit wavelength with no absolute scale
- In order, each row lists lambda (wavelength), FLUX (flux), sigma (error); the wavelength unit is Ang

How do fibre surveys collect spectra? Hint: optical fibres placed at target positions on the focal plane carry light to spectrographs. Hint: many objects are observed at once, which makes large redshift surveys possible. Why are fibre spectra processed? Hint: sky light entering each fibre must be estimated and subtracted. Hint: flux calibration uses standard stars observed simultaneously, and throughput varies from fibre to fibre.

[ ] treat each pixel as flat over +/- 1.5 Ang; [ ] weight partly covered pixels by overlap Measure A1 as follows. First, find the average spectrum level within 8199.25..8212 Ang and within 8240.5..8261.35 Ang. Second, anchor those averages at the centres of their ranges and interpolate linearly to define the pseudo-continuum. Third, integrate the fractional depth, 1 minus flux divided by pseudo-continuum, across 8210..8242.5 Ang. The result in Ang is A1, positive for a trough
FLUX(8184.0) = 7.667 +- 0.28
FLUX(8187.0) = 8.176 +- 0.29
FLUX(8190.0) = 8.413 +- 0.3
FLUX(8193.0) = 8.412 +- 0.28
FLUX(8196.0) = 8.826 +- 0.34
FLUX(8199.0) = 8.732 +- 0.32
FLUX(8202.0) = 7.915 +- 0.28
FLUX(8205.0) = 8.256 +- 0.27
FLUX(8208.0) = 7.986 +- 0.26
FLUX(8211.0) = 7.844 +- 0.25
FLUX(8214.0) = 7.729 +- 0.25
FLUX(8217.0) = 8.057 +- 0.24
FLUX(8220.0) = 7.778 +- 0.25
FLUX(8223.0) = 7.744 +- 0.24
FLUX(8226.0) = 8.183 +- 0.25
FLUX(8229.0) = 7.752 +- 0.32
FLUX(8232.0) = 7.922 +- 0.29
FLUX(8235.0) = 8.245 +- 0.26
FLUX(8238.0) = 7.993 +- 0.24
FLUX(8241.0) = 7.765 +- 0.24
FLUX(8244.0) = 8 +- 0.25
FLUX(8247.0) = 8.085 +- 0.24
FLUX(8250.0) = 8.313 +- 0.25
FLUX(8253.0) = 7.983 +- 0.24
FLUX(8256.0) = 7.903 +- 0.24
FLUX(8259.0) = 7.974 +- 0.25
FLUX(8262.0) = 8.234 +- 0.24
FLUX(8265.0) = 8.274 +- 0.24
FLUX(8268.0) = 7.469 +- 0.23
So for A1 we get 0.57 Ang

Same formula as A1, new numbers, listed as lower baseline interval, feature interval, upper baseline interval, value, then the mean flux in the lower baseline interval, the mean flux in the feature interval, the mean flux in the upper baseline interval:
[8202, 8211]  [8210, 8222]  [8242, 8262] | 0.29 Ang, 8.04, 7.85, 8.05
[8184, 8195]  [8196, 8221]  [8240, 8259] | 0.29 Ang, 8.27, 8.09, 8.01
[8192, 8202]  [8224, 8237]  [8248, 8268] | 0.43 Ang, 8.56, 8.01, 8.06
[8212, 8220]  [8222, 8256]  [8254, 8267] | -0.11 Ang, 7.87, 8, 8.07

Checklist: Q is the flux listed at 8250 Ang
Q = 8.313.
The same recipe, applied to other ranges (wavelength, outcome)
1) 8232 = 7.922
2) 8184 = 7.667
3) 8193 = 8.412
